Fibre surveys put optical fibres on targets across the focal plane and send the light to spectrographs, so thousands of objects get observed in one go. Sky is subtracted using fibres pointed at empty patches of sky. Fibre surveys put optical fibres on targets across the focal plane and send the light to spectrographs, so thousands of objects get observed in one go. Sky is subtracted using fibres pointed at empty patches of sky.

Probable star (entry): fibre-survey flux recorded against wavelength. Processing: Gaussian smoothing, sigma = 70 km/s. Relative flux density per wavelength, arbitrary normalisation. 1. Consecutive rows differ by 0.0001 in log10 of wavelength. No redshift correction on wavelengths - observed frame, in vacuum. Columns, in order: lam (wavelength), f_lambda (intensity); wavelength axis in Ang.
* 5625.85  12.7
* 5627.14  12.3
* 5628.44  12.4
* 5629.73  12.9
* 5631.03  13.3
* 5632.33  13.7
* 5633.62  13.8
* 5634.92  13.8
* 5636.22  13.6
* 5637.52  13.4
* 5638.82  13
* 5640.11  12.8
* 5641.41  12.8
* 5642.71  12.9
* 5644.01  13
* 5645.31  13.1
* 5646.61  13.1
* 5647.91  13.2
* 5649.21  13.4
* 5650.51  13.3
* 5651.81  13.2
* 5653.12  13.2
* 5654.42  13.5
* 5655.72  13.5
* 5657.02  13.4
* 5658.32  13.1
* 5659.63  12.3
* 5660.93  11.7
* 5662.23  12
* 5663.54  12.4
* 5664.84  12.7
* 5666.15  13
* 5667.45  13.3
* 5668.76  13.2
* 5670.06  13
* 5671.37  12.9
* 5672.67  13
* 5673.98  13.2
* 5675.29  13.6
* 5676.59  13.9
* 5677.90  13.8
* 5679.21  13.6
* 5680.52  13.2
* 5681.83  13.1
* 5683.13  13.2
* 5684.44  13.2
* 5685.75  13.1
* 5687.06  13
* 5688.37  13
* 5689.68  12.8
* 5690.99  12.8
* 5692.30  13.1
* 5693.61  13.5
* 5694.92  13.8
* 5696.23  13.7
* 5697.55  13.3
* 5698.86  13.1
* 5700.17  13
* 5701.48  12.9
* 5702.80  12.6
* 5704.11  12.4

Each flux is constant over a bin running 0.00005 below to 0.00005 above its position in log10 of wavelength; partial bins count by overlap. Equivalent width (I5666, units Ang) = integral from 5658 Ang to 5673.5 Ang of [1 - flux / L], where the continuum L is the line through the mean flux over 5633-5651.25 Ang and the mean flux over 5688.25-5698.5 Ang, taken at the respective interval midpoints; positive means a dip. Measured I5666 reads 0.6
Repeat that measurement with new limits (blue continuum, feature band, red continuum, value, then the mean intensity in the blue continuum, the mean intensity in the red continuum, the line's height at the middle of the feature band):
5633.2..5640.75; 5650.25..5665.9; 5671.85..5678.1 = 0.7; 13.4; 13.5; 13.4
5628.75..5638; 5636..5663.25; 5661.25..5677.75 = 0.5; 13.5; 13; 13.3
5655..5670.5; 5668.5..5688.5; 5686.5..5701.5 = -0.4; 12.8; 13.2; 13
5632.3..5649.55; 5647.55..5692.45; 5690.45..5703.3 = 0.4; 13.2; 13.2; 13.2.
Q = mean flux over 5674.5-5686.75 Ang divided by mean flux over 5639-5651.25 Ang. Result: 1.02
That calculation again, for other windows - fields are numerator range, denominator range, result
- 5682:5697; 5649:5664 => 1.02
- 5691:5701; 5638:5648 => 1.03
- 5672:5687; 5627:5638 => 1.00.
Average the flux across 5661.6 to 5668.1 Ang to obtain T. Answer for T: 12.7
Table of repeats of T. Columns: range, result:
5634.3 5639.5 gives 13.4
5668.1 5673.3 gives 13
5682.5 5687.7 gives 13.1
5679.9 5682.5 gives 13.2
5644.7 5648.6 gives 13.1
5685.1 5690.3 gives 13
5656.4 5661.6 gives 12.6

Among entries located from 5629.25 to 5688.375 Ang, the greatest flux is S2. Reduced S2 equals 13.9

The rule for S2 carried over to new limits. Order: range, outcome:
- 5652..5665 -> 13.5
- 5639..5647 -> 13.1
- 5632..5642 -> 13.8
